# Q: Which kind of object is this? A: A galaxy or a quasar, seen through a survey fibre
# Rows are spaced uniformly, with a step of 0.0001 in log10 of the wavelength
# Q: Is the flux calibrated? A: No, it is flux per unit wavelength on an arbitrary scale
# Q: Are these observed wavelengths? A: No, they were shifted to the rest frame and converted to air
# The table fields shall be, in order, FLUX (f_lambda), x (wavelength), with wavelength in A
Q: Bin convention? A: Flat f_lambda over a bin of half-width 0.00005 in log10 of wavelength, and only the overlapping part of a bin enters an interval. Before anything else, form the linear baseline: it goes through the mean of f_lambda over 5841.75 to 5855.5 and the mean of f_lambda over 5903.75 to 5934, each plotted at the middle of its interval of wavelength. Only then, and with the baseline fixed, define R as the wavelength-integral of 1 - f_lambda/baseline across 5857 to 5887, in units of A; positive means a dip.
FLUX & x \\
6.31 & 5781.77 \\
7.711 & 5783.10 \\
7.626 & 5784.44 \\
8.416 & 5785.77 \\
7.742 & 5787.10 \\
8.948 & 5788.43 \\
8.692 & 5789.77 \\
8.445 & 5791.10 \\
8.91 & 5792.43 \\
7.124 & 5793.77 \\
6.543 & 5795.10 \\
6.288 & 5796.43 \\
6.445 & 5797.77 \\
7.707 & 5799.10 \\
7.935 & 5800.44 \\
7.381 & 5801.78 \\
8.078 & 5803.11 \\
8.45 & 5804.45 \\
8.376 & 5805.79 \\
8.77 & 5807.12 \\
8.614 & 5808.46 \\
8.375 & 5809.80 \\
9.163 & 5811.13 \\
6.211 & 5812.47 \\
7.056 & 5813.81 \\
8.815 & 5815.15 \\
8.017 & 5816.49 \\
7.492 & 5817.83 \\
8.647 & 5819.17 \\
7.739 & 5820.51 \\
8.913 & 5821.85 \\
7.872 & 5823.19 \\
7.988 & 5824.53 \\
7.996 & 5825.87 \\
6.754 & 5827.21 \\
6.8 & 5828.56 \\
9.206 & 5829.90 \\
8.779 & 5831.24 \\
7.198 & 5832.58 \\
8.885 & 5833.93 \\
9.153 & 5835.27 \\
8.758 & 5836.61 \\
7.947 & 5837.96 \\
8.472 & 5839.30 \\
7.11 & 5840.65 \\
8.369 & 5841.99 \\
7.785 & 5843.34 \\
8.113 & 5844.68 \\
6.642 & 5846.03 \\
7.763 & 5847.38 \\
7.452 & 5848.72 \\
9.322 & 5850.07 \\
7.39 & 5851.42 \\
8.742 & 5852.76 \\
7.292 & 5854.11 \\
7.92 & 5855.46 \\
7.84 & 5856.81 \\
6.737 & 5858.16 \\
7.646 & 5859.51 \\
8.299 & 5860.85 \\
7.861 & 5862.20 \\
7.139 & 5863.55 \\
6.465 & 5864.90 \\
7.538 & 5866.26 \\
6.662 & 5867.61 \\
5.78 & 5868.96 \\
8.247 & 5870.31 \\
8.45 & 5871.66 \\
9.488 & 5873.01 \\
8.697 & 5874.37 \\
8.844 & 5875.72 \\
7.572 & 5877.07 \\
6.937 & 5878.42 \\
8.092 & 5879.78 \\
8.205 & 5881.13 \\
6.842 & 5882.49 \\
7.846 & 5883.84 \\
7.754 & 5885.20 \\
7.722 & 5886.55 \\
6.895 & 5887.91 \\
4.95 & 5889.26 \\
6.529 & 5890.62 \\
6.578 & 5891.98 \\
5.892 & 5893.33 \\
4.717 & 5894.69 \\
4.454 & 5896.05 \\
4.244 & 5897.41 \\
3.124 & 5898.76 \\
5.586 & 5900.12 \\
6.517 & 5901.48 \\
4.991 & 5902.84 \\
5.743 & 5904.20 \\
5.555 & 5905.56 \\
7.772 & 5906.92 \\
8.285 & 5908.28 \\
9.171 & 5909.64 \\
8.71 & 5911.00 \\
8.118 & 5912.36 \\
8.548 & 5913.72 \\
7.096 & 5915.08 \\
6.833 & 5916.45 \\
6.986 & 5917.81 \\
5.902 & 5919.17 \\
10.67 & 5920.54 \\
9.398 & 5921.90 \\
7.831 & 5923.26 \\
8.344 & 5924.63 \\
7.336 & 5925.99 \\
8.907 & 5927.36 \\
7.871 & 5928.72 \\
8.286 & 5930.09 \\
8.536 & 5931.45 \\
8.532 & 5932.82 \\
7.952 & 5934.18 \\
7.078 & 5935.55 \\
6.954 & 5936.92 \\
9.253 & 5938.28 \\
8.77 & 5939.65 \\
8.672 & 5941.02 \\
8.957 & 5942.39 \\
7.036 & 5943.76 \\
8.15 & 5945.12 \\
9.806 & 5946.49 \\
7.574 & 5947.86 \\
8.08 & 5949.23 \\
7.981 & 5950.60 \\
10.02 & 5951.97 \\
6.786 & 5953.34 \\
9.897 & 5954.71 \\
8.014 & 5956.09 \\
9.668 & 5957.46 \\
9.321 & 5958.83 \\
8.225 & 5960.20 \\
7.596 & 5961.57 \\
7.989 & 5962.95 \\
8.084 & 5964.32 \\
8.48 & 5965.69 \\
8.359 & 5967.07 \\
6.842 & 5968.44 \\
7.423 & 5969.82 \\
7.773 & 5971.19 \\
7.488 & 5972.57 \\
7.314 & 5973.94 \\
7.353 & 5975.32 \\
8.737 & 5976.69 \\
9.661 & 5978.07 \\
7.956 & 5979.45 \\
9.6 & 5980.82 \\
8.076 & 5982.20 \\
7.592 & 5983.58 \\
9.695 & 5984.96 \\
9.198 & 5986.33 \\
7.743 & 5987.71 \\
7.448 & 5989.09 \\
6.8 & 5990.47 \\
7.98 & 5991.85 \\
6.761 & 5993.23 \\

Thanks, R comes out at 0.8 A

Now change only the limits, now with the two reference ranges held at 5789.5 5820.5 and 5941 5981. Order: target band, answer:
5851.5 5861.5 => 0.3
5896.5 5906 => 3.6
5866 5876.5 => 0.1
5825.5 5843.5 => -0.3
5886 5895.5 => 2.3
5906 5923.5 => 0.2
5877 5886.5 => 0.5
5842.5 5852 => 0.2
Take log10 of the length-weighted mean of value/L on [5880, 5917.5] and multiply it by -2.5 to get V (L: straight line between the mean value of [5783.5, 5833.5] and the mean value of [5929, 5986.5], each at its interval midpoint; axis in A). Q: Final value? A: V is 0.22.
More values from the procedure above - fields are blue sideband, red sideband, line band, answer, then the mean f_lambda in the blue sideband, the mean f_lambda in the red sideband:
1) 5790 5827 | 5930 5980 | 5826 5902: 0.09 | 7.9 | 8.23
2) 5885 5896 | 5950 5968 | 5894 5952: -0.03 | 6.21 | 8.47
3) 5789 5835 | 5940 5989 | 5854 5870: 0.11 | 7.94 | 8.31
